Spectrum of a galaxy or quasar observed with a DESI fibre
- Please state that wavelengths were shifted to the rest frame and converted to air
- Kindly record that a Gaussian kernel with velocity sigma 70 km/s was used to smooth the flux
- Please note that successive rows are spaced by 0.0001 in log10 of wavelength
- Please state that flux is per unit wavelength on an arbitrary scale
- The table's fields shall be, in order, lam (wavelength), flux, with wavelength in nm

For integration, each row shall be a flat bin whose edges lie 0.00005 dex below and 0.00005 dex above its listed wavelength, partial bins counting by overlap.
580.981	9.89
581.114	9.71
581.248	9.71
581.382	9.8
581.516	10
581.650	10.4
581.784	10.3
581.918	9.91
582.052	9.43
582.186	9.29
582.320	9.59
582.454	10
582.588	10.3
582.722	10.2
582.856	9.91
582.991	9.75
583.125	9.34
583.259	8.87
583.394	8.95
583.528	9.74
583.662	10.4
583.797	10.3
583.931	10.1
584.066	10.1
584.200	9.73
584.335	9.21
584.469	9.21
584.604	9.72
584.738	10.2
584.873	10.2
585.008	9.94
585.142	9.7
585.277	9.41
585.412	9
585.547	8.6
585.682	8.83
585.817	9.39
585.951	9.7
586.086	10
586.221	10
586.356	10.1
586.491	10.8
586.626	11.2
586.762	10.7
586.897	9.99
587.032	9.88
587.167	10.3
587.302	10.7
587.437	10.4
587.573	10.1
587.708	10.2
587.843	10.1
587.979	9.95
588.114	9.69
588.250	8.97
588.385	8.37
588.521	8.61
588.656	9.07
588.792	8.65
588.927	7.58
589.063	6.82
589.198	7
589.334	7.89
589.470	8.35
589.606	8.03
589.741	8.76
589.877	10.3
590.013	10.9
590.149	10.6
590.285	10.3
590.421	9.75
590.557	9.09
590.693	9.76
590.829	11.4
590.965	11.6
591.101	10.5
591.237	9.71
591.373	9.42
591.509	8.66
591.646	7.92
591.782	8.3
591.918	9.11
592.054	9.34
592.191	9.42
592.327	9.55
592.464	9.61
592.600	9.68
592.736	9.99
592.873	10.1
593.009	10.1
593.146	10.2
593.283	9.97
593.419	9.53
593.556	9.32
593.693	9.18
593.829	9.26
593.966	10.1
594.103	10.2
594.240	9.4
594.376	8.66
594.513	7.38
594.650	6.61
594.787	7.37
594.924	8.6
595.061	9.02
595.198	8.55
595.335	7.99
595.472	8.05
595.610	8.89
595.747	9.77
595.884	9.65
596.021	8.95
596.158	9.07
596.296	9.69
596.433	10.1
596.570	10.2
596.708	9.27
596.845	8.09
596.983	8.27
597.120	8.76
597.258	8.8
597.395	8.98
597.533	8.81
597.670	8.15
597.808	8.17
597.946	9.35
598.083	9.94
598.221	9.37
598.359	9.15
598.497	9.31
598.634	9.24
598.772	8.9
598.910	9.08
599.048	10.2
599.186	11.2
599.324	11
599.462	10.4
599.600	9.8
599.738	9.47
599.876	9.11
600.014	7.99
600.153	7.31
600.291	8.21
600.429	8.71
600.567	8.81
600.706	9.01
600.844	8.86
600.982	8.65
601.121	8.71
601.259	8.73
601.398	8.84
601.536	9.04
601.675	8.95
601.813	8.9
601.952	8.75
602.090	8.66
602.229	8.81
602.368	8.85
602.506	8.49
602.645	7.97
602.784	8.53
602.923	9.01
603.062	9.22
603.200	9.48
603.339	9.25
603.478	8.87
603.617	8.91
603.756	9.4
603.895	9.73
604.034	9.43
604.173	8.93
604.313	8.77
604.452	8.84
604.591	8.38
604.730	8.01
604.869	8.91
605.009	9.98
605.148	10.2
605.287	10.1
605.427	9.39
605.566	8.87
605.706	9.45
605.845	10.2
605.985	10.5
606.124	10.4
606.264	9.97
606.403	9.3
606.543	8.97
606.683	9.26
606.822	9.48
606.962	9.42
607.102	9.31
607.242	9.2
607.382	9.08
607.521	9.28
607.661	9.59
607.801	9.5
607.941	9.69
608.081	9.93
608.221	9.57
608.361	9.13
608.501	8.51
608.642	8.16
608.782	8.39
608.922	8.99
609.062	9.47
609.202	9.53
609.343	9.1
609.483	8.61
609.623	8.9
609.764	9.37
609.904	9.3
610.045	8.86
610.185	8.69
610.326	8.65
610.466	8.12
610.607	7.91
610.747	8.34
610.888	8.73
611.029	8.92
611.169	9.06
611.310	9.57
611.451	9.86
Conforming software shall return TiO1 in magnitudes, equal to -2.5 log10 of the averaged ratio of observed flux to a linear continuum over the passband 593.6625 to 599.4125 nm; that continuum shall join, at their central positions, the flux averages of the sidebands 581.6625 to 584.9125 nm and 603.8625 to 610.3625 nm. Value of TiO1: 0.05 mag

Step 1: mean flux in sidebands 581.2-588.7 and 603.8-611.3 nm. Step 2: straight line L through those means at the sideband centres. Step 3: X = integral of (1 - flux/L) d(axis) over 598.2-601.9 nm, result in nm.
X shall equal 0.10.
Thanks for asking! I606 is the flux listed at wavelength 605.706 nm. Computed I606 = 9.45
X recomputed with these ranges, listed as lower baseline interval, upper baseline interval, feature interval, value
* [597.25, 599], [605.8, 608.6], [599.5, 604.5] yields 0.20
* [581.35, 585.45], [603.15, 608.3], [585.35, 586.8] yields -0.02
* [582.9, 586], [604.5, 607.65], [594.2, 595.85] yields 0.20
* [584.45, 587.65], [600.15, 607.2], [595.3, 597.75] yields 0.12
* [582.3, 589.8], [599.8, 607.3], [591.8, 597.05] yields 0.08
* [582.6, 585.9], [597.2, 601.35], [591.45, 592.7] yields 0.04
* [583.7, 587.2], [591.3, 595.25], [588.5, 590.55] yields 0.13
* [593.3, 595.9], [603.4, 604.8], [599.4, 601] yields 0.00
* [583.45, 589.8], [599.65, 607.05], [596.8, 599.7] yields -0.03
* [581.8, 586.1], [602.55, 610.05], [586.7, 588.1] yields -0.09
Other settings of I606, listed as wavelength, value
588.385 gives 8.37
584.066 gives 10.1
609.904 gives 9.3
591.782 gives 8.3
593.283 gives 9.97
